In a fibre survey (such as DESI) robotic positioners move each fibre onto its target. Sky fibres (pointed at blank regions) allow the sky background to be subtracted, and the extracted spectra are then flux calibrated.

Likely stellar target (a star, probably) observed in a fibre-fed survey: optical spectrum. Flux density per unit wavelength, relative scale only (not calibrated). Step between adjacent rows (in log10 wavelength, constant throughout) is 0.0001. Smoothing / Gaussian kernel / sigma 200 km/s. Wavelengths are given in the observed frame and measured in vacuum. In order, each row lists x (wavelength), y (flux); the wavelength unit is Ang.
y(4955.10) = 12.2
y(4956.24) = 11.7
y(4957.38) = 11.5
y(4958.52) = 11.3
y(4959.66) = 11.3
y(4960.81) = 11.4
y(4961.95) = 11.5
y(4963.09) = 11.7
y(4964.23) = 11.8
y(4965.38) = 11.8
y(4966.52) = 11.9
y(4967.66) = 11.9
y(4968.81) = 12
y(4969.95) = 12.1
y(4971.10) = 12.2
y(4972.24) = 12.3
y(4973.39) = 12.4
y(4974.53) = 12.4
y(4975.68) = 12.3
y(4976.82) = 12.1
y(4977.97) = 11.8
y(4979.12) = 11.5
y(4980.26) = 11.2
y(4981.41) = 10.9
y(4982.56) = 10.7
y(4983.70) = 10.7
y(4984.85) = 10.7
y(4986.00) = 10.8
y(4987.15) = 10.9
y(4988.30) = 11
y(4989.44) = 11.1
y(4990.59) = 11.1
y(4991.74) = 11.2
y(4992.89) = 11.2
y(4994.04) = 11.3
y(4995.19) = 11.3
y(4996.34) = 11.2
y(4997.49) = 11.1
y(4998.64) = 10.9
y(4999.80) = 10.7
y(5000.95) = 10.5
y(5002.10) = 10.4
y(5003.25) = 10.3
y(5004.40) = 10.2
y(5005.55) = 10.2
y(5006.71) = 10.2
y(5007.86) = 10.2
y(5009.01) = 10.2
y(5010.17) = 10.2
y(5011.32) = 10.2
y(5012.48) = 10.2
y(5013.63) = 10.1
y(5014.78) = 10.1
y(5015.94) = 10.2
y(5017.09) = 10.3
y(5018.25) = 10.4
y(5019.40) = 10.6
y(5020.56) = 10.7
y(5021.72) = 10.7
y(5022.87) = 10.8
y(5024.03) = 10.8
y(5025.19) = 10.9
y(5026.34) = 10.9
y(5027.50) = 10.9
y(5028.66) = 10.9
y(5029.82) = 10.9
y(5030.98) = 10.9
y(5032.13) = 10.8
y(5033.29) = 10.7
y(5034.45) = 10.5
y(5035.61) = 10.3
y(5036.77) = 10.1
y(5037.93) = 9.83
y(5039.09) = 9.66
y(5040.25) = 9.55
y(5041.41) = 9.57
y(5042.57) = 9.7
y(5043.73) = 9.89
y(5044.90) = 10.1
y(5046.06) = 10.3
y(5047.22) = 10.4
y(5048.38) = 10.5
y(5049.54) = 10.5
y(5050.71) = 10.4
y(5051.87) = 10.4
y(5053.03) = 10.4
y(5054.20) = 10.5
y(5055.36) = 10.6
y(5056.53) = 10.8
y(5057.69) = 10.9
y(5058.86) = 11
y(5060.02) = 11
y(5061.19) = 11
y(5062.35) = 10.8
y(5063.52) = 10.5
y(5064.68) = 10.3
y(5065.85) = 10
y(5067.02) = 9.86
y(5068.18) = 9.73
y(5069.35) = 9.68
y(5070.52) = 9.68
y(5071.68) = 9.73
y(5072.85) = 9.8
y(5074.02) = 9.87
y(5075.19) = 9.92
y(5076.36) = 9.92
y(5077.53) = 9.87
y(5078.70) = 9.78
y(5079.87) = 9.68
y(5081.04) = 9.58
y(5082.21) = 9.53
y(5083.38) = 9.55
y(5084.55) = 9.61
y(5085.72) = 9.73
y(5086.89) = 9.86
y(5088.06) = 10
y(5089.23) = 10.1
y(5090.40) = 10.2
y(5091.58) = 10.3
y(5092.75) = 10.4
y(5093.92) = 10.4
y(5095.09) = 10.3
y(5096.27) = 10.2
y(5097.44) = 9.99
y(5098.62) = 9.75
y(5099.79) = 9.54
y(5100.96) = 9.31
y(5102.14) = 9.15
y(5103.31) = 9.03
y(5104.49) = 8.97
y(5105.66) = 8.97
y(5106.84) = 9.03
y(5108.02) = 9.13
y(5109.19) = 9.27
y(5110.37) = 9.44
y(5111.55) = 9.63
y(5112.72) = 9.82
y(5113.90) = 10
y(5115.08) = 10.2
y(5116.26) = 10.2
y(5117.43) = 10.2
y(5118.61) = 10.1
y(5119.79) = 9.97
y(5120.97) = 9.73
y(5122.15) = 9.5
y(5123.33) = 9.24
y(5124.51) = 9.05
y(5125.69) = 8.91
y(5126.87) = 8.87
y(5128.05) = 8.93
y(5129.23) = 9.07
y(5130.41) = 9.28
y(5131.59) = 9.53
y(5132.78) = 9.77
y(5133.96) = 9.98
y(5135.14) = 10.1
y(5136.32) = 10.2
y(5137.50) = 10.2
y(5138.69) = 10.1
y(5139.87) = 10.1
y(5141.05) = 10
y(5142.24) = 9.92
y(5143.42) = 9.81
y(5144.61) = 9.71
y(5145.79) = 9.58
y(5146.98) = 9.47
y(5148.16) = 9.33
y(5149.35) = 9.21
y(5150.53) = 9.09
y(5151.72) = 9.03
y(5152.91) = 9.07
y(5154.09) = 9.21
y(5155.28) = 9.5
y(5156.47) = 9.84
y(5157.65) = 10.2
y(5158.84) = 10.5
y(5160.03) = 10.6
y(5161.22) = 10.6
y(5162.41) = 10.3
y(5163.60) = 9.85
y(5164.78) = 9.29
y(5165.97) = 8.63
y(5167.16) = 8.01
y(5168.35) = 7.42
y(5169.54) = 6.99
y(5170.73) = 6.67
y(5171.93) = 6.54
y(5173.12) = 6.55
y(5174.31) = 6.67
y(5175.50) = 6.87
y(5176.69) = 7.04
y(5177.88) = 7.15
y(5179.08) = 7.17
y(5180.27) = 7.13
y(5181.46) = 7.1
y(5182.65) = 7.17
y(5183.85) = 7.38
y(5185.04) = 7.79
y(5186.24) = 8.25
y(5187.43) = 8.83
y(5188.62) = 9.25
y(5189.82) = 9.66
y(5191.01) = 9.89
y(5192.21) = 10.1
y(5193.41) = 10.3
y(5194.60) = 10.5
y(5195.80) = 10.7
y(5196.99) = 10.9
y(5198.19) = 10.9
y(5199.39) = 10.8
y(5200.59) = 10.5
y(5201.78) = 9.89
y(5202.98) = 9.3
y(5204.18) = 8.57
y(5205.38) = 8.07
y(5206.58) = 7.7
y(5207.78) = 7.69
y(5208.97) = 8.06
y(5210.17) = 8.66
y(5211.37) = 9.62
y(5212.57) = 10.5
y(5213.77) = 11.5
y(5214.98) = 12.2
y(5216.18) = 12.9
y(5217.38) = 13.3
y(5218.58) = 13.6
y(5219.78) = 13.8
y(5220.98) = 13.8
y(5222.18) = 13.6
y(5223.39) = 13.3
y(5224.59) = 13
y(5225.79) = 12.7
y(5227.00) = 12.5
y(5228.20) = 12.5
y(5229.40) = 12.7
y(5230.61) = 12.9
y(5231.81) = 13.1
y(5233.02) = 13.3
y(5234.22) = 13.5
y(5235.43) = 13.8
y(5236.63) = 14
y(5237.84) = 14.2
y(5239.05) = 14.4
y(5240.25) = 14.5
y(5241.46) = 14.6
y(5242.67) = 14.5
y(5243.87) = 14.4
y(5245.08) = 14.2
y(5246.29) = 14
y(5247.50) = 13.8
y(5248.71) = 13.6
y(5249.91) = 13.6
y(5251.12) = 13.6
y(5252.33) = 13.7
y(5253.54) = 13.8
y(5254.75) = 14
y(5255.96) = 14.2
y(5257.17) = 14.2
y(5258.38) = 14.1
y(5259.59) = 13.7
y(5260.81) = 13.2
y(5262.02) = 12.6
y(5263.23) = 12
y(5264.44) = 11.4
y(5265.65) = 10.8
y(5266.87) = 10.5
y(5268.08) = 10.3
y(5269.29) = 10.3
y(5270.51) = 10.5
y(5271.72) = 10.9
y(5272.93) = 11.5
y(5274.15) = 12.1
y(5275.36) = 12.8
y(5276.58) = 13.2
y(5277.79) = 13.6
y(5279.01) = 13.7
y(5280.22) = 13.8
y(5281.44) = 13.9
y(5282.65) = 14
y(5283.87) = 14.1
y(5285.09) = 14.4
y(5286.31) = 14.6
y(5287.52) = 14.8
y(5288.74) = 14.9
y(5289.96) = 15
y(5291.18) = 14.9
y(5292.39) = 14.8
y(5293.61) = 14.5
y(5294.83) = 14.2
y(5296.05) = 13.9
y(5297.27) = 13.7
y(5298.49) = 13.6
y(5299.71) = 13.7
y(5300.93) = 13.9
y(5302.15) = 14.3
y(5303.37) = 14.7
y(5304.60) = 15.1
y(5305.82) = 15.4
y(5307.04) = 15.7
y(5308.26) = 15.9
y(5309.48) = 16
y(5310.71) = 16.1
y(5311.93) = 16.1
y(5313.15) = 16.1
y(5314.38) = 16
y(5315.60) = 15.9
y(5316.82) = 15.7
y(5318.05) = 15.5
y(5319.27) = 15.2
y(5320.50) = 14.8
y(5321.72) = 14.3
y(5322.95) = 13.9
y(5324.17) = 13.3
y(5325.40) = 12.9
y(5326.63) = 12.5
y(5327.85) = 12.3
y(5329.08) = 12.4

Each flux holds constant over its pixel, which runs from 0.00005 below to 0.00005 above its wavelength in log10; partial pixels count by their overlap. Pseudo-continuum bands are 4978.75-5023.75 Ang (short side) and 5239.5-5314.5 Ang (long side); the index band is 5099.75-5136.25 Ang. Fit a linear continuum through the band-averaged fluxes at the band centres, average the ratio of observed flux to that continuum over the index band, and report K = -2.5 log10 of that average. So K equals 0.25 mag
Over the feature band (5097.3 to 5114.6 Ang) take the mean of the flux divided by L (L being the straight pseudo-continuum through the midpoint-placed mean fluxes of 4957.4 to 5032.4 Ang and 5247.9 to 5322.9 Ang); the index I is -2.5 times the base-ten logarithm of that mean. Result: 0.28 mag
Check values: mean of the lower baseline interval 11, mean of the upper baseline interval 13.9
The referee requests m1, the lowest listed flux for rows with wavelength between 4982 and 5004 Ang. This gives 10.3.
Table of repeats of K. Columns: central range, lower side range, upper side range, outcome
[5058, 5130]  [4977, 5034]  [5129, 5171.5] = 0.02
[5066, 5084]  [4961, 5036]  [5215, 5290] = 0.20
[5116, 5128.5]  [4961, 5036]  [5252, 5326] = 0.27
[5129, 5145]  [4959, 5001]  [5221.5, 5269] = 0.26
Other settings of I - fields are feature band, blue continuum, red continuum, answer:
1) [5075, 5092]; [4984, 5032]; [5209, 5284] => 0.16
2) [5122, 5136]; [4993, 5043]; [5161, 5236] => 0.09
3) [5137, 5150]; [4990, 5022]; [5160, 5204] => -0.08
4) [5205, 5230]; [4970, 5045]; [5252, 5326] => 0.14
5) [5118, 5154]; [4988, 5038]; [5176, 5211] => -0.02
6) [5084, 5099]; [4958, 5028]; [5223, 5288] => 0.18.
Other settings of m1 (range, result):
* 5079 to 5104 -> 9.03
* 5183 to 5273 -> 7.38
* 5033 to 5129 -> 8.87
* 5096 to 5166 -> 8.63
